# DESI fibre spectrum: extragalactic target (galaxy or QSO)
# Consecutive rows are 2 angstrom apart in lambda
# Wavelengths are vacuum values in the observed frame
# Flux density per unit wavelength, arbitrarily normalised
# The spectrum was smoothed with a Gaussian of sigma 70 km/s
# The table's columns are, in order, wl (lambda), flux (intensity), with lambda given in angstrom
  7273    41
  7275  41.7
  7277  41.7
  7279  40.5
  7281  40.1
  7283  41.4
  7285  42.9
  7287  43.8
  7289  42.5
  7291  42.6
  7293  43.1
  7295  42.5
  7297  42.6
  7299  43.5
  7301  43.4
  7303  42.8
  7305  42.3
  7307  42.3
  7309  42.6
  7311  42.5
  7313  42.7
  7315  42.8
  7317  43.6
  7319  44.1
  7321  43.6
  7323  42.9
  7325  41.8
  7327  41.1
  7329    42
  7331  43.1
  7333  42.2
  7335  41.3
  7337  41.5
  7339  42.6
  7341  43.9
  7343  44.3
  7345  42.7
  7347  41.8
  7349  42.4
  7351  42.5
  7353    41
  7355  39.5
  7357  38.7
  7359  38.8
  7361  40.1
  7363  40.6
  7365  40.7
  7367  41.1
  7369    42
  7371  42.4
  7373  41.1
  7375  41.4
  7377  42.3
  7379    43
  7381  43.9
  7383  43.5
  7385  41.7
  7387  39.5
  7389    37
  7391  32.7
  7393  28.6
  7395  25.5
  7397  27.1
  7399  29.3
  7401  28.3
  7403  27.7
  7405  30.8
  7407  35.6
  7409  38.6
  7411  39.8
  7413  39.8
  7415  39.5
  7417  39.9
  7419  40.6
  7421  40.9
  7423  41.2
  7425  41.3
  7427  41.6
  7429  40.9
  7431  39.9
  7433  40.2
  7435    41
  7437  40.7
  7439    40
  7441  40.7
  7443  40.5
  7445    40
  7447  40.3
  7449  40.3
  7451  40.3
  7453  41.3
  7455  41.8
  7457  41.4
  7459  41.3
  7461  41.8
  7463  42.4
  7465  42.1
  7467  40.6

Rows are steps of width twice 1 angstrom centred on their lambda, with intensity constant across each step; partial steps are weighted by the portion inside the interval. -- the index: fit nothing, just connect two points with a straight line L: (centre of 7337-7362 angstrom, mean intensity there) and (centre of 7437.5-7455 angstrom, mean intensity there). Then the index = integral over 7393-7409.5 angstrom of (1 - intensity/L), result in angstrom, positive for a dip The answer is 4.4 angstrom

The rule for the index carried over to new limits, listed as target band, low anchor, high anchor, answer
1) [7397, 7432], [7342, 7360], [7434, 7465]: 3.4 angstrom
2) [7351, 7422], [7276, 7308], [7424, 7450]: 5.8 angstrom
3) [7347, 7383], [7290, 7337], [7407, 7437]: 0.1 angstrom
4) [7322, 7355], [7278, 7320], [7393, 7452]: -1.0 angstrom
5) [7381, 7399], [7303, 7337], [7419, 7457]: 2.9 angstrom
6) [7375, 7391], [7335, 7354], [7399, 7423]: -0.8 angstrom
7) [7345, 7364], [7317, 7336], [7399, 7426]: 0.0 angstrom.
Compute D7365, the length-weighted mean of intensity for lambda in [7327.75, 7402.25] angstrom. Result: 39.4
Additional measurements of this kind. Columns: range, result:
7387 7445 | 36.9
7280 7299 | 42.4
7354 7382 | 41.1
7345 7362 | 40.7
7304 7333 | 42.7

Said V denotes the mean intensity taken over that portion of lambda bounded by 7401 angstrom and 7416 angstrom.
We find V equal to 35.5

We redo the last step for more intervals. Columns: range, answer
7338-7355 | 42.5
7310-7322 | 43.2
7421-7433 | 40.9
